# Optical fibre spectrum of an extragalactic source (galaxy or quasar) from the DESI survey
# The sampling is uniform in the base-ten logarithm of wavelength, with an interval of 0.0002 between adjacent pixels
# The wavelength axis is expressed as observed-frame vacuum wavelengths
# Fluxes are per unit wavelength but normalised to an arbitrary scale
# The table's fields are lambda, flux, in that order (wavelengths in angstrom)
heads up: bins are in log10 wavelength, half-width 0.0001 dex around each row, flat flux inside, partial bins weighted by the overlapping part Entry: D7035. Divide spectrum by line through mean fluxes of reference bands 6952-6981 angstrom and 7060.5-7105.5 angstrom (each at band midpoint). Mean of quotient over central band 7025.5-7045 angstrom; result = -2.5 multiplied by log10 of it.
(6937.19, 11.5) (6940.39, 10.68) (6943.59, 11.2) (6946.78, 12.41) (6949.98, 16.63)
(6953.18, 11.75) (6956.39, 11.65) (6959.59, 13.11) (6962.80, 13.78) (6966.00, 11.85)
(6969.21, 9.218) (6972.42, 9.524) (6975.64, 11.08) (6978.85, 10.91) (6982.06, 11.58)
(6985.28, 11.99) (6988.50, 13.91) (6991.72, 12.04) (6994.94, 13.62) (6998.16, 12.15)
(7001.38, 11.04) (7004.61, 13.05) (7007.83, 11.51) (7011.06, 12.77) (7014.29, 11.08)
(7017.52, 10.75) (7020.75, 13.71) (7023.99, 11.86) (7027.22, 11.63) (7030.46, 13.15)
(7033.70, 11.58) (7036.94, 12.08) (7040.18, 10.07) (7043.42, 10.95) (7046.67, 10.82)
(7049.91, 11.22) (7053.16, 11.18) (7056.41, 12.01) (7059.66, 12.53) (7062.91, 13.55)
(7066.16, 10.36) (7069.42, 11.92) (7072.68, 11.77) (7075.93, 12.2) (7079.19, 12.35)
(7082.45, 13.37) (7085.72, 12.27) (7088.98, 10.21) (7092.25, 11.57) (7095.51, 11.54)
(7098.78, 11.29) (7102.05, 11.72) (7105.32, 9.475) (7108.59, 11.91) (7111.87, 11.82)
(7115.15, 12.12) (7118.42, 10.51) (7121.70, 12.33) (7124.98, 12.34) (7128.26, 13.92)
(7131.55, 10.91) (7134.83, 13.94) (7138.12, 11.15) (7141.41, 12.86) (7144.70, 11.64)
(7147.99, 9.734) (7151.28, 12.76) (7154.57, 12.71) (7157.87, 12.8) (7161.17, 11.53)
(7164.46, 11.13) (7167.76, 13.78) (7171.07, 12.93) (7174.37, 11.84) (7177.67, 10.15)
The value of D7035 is 0.00 mag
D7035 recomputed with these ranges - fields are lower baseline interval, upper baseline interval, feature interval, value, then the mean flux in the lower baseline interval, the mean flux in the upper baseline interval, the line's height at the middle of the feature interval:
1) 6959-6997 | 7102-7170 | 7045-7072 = 0.020 mag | 11.9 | 12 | 11.9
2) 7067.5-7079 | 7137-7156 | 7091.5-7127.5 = 0.030 mag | 12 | 11.8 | 11.9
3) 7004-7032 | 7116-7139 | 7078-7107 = 0.060 mag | 12.1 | 12.2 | 12.2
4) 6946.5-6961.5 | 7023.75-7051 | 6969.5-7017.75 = 0.053 mag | 13.2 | 11.5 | 12.4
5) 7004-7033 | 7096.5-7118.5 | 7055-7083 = -0.047 mag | 12.1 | 11.3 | 11.7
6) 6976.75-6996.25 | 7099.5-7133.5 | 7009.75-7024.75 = 0.012 mag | 12.3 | 11.7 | 12.2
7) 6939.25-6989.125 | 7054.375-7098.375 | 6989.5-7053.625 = 0.008 mag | 11.9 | 11.9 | 11.9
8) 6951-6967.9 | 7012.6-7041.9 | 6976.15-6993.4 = 0.018 mag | 12.5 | 11.8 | 12.2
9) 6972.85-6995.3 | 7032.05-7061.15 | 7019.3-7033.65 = -0.081 mag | 11.9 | 11.4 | 11.6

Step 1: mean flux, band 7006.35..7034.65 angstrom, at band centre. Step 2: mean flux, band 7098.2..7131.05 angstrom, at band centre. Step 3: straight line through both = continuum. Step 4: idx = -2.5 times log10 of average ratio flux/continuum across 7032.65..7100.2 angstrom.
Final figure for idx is 0.02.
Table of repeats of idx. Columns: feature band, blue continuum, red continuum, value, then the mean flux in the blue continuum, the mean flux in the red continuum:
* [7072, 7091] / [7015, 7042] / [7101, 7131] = -0.02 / 11.8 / 11.8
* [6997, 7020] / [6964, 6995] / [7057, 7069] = -0.01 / 11.5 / 12.1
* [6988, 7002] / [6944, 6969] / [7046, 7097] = -0.01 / 12.7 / 11.8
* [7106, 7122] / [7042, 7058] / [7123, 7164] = 0.03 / 11.2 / 12.2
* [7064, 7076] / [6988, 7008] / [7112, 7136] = 0.07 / 12.5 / 12.2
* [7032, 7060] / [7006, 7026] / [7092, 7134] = 0.05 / 12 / 11.7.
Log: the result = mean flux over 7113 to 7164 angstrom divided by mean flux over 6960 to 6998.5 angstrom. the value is 1.02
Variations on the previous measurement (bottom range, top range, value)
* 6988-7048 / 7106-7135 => 1.01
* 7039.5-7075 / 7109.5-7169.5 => 1.05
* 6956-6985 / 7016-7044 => 1.03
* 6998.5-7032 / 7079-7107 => 0.95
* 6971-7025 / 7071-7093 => 1.00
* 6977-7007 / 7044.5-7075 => 0.96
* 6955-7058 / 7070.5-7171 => 1.01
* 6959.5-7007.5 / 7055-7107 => 0.99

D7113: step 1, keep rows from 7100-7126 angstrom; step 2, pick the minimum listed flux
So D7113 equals 9.475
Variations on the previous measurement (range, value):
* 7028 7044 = 10.07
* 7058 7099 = 10.21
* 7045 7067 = 10.36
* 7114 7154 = 9.734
